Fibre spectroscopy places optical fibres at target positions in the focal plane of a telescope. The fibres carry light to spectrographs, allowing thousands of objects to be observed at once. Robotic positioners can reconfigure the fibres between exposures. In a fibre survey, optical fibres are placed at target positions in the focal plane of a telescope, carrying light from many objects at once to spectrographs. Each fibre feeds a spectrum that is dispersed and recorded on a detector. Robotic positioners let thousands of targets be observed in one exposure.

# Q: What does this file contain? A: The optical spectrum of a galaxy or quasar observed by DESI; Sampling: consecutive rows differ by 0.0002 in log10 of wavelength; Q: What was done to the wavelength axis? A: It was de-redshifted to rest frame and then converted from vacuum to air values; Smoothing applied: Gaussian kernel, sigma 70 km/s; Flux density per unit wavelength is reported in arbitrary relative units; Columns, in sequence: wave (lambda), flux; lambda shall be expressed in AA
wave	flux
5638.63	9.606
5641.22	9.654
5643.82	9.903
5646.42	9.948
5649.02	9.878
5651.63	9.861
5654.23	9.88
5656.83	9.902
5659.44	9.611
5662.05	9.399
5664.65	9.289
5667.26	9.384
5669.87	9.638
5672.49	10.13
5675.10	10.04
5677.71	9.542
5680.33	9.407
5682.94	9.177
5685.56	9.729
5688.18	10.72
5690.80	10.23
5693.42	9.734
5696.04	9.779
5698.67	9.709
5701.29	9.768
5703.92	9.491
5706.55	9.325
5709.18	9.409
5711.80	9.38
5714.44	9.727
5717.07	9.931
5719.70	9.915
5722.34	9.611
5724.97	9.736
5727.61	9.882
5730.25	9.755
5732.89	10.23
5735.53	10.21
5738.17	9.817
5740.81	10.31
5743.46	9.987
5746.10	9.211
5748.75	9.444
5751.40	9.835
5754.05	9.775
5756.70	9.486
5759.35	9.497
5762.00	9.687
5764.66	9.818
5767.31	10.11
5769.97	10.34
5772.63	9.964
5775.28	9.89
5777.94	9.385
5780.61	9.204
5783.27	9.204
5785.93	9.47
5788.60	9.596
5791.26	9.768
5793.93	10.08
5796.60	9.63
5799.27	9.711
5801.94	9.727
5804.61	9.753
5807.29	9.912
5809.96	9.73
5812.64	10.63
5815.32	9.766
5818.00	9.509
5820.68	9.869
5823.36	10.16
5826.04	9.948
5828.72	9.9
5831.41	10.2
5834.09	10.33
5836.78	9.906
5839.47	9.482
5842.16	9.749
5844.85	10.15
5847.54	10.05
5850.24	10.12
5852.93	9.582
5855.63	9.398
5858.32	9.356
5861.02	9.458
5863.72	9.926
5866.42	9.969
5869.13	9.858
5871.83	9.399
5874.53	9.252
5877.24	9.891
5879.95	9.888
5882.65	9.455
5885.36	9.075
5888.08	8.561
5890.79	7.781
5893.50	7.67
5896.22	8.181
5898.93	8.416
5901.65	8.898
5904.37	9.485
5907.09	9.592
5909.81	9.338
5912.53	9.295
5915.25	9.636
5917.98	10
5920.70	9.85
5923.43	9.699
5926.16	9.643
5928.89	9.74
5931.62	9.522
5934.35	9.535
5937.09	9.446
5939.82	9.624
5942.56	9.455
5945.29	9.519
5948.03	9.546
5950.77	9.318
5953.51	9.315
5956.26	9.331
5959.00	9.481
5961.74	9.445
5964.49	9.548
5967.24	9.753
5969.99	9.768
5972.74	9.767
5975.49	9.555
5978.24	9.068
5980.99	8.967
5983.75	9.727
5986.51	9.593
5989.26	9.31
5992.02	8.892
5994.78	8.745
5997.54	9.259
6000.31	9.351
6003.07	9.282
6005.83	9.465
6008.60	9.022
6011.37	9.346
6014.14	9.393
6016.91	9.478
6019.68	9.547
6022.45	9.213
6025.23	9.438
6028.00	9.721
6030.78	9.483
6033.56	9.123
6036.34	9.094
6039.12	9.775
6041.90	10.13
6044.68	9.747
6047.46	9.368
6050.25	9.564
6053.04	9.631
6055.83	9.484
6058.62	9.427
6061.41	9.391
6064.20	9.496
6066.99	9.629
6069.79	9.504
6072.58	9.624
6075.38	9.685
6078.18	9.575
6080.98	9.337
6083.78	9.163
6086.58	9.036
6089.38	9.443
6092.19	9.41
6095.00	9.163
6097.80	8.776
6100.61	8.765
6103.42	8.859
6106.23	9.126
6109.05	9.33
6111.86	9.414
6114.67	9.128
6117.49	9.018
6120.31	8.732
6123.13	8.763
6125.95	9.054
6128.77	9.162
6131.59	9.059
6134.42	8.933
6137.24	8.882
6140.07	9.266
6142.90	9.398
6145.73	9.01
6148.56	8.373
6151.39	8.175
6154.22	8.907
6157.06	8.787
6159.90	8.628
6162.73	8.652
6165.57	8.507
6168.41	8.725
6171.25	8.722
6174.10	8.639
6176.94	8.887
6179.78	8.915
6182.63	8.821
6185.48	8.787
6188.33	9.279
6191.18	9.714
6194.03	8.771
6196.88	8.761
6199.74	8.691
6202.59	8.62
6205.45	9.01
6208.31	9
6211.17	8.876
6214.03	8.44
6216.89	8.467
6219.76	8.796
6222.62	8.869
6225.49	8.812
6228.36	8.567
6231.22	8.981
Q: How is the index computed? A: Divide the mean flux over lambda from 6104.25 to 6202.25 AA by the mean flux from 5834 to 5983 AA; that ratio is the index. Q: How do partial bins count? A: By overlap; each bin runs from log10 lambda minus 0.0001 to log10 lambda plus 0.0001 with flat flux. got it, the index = 0.9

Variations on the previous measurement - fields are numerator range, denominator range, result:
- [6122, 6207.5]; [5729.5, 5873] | 0.90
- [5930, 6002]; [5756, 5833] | 0.96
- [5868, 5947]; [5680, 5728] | 0.96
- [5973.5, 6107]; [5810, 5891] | 0.96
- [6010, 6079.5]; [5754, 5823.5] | 0.97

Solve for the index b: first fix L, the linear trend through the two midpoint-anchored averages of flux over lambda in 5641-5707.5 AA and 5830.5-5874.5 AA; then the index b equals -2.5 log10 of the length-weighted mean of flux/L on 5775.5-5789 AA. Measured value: 0.042 mag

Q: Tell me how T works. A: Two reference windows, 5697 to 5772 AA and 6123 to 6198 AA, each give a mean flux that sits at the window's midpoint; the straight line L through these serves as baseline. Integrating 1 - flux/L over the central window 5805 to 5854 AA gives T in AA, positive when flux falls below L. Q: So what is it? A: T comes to -1.9 AA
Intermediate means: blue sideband 9.77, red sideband 8.88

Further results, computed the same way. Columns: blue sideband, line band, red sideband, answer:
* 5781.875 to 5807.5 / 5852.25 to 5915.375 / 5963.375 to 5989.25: 2.5 AA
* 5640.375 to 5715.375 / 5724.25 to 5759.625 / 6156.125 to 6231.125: -0.8 AA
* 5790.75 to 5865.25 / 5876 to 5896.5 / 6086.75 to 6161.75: 1.8 AA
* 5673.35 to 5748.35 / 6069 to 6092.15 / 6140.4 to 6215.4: -1.0 AA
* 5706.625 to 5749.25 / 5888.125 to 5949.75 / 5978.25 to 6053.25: 1.7 AA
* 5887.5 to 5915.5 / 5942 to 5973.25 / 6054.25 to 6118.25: -2.0 AA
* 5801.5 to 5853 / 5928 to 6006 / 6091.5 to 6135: 0.6 AA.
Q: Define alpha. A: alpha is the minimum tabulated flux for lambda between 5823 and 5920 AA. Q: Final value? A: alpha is 7.67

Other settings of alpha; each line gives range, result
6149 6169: 8.175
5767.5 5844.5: 9.204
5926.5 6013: 8.745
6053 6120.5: 8.732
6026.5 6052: 9.094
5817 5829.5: 9.509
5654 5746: 9.177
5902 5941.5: 9.295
